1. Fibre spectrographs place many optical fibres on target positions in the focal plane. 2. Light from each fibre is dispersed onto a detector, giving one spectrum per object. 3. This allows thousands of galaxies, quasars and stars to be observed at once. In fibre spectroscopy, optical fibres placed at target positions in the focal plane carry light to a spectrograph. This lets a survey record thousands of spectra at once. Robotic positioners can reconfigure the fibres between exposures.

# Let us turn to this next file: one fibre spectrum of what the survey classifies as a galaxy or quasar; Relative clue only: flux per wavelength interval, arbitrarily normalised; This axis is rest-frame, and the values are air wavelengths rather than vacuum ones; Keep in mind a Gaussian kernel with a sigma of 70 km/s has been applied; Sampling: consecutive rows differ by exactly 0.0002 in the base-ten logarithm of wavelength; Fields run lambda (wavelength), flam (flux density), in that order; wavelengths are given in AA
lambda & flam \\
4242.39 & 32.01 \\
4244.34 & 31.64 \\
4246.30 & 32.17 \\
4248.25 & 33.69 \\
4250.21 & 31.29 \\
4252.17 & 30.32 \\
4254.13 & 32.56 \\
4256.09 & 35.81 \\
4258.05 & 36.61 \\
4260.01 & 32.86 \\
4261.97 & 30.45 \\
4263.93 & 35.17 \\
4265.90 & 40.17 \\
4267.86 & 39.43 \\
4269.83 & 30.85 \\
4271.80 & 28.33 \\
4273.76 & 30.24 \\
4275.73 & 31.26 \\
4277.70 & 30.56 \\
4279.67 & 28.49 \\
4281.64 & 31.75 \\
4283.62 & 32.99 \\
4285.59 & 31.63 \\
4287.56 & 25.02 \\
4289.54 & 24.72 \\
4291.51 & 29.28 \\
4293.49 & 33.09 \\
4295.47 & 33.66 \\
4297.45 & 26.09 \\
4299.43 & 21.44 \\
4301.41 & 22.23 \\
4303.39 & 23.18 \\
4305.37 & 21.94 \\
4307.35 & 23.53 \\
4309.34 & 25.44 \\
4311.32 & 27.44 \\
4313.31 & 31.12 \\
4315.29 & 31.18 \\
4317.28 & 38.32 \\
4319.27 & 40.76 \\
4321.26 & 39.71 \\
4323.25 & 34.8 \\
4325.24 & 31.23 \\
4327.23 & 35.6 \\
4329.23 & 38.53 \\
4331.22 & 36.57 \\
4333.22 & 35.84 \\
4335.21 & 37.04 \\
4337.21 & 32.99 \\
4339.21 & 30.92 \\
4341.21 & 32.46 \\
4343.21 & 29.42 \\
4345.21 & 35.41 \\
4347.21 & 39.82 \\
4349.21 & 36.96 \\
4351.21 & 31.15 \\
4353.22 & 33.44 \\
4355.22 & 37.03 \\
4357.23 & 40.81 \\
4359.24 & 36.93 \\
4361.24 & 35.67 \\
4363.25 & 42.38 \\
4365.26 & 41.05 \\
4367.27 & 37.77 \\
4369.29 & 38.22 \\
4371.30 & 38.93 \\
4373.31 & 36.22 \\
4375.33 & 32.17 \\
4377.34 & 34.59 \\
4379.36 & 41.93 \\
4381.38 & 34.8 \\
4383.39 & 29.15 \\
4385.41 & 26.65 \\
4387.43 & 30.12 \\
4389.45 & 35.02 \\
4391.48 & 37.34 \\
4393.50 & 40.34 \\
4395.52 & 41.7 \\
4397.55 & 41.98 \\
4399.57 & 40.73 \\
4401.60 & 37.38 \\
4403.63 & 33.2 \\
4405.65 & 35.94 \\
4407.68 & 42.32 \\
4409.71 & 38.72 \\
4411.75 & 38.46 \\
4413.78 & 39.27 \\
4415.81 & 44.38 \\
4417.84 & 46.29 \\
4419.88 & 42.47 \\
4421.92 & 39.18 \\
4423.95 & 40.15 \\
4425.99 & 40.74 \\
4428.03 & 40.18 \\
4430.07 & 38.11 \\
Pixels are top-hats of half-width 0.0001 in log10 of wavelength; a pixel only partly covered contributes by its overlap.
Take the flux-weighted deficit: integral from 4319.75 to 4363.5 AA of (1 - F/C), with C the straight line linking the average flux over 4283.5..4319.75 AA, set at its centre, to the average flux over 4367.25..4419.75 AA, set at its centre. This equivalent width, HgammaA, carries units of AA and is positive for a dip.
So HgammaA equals -4.5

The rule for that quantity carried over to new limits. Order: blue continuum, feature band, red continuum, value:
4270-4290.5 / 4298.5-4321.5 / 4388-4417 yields 2.46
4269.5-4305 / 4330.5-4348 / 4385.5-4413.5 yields -0.92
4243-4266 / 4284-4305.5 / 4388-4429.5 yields 4.92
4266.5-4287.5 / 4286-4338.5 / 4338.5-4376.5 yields 4.34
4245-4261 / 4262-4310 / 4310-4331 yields 6.61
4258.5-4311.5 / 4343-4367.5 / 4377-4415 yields -2.01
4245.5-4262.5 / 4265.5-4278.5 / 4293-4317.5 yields -0.73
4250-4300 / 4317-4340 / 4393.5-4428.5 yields -0.78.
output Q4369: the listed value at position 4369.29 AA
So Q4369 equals 38.22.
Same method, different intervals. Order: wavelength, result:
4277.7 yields 30.56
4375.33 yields 32.17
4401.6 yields 37.38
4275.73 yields 31.26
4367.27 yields 37.77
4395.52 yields 41.7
